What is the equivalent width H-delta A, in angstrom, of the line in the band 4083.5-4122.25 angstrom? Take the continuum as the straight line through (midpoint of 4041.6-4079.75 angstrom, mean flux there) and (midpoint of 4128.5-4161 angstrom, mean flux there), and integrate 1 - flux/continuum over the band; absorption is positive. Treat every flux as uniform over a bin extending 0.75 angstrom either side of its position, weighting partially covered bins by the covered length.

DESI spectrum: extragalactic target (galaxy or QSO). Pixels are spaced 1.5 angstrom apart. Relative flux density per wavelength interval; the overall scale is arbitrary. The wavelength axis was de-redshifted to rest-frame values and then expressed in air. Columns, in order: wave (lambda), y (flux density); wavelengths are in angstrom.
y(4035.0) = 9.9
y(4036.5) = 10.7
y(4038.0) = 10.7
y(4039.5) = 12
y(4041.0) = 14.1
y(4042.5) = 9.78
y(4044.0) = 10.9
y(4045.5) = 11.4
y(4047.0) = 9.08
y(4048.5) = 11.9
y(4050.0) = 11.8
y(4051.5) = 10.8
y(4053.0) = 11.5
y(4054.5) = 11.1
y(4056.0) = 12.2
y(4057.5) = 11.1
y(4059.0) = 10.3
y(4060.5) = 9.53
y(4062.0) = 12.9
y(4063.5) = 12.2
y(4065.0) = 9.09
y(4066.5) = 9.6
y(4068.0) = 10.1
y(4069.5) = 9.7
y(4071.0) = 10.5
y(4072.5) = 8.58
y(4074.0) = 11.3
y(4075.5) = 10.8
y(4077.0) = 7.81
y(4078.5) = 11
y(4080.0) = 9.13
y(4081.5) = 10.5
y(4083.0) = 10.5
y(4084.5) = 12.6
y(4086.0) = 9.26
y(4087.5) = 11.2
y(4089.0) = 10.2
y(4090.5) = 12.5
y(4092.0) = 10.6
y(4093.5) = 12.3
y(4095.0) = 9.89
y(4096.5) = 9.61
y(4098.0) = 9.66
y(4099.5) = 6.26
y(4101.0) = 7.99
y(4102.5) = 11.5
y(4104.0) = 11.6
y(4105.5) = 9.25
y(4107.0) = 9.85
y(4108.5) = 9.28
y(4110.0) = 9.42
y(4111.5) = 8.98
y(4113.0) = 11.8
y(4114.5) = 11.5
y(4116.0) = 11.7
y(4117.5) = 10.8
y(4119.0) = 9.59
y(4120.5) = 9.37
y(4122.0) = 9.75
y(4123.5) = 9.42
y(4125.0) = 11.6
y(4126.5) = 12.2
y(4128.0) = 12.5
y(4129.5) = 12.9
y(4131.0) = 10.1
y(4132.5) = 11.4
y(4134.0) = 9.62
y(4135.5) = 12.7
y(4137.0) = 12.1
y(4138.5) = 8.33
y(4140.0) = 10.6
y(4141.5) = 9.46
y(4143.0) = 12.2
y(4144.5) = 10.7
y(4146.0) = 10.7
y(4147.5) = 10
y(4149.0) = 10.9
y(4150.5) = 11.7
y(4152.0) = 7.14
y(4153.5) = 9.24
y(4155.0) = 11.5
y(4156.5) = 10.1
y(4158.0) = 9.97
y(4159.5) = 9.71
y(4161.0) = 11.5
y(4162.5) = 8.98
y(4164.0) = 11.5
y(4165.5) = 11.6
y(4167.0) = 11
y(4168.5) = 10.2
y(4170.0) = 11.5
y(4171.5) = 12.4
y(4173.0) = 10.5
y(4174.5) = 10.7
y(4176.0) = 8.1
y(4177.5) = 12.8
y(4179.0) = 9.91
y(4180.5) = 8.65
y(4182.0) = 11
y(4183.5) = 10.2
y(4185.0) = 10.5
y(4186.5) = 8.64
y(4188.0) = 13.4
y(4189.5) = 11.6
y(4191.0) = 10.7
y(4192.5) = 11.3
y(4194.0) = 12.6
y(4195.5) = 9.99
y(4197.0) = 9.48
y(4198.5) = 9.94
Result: 1.2 angstrom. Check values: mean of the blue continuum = 10.6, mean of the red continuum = 10.6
